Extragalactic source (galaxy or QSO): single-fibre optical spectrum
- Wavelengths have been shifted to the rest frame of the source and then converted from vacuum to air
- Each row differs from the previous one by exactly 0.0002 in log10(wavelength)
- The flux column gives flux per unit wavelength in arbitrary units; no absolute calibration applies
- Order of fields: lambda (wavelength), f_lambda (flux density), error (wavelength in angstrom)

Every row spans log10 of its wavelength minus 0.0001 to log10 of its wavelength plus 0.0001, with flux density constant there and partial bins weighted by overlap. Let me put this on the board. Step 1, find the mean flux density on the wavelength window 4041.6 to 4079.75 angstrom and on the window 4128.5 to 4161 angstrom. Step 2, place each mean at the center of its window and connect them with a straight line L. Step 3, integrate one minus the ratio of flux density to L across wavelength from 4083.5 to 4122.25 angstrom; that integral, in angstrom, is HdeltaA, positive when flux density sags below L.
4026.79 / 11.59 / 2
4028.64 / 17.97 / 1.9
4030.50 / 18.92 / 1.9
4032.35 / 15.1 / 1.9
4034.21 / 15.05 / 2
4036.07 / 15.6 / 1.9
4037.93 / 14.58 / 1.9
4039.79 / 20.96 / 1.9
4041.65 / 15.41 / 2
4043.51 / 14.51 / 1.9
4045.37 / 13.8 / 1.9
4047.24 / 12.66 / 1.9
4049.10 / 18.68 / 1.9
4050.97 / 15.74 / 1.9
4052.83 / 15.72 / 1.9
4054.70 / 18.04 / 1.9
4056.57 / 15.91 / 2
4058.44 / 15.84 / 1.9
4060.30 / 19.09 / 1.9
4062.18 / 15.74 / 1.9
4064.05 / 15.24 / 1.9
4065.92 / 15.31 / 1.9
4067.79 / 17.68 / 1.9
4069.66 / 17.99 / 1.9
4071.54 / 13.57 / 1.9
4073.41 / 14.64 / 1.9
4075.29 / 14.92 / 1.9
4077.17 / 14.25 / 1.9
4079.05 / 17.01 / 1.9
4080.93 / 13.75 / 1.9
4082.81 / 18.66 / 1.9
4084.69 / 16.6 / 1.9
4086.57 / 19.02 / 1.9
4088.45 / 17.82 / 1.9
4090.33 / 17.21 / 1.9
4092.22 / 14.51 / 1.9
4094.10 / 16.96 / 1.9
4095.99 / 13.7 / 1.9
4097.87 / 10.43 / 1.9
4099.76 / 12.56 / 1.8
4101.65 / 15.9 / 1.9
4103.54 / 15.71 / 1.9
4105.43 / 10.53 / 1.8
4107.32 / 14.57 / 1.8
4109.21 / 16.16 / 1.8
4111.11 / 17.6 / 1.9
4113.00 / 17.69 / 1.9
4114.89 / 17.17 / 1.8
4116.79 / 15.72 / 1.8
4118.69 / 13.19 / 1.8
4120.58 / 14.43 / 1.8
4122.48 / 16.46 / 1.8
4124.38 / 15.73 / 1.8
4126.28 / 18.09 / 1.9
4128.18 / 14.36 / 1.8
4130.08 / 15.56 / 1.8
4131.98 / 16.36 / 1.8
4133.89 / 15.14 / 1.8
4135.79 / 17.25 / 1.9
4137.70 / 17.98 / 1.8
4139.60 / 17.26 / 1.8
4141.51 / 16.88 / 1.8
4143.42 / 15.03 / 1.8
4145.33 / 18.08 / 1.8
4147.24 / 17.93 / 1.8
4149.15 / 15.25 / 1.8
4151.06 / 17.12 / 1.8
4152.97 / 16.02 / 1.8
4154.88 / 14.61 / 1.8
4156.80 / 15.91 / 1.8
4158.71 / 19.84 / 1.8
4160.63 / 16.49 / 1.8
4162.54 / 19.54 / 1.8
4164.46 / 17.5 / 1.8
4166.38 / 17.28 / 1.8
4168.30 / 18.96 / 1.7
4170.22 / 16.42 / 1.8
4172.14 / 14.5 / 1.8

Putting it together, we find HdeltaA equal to 1.9 angstrom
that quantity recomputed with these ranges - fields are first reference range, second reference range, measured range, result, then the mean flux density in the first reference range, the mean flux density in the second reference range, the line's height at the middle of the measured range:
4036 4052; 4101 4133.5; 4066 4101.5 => 0.13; 15.8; 15.6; 15.7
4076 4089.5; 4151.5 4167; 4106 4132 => 1.65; 16.7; 17.1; 16.9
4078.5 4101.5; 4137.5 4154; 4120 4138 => 0.38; 15.7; 16.8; 16.4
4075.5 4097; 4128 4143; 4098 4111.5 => 1.63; 16.3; 16.4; 16.3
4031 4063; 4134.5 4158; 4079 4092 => -0.59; 16.1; 16.6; 16.3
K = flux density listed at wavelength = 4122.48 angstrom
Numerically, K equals 16.46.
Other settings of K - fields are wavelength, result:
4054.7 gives 18.04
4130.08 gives 15.56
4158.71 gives 19.84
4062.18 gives 15.74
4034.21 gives 15.05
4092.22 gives 14.51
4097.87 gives 10.43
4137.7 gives 17.98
